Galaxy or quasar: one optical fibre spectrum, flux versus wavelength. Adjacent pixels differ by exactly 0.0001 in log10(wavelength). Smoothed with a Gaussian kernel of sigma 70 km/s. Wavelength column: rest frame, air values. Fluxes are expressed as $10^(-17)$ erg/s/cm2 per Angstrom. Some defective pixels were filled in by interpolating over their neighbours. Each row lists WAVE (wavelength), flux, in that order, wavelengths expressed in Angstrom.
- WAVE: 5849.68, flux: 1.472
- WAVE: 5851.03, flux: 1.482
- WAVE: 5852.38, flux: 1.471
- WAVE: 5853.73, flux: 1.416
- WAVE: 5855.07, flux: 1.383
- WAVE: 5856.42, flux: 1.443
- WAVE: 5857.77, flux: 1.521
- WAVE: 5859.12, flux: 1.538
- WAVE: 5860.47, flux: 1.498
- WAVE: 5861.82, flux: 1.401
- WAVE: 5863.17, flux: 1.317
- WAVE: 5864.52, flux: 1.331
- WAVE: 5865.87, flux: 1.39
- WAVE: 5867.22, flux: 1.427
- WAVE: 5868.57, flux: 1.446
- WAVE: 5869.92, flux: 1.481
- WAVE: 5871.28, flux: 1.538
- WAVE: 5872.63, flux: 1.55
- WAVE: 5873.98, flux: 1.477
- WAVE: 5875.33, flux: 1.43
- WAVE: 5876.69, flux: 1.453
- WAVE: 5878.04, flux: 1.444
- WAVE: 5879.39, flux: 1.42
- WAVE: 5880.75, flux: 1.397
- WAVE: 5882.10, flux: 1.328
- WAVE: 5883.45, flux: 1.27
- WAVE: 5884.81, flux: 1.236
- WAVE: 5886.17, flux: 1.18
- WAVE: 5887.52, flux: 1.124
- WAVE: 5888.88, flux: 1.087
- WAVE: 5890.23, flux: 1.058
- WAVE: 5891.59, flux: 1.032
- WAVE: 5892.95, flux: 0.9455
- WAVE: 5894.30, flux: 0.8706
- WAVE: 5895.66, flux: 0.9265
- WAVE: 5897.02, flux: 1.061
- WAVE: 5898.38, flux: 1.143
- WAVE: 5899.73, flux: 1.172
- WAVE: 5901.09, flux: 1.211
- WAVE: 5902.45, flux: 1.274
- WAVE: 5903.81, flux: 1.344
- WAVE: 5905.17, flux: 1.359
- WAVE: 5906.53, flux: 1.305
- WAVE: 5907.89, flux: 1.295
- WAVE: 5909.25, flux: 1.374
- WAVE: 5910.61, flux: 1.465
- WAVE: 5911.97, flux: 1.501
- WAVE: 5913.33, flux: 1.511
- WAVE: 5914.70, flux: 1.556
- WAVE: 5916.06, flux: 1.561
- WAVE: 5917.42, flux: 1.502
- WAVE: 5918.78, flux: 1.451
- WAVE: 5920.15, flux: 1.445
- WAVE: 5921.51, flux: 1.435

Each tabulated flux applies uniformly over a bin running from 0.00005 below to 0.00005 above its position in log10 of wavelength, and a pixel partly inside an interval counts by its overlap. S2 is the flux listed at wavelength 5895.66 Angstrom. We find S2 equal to 0.9265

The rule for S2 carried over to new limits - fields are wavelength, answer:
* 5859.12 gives 1.538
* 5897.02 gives 1.061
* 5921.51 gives 1.435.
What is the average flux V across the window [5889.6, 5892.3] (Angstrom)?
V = 1.04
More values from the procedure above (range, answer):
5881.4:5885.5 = 1.28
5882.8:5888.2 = 1.2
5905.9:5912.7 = 1.39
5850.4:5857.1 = 1.44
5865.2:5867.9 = 1.41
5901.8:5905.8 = 1.33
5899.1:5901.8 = 1.19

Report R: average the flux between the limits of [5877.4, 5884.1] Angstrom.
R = 1.37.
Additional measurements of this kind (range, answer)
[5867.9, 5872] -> 1.49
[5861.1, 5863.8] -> 1.36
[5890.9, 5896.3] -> 0.944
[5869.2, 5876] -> 1.49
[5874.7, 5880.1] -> 1.43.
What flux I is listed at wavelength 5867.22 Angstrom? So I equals 1.427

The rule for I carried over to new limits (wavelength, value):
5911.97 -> 1.501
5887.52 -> 1.124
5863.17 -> 1.317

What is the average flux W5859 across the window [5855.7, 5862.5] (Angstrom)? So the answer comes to 1.48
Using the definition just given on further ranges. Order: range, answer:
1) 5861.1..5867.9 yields 1.37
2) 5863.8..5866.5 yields 1.36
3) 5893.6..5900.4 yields 1.04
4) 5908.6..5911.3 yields 1.42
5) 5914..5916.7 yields 1.55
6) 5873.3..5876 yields 1.46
